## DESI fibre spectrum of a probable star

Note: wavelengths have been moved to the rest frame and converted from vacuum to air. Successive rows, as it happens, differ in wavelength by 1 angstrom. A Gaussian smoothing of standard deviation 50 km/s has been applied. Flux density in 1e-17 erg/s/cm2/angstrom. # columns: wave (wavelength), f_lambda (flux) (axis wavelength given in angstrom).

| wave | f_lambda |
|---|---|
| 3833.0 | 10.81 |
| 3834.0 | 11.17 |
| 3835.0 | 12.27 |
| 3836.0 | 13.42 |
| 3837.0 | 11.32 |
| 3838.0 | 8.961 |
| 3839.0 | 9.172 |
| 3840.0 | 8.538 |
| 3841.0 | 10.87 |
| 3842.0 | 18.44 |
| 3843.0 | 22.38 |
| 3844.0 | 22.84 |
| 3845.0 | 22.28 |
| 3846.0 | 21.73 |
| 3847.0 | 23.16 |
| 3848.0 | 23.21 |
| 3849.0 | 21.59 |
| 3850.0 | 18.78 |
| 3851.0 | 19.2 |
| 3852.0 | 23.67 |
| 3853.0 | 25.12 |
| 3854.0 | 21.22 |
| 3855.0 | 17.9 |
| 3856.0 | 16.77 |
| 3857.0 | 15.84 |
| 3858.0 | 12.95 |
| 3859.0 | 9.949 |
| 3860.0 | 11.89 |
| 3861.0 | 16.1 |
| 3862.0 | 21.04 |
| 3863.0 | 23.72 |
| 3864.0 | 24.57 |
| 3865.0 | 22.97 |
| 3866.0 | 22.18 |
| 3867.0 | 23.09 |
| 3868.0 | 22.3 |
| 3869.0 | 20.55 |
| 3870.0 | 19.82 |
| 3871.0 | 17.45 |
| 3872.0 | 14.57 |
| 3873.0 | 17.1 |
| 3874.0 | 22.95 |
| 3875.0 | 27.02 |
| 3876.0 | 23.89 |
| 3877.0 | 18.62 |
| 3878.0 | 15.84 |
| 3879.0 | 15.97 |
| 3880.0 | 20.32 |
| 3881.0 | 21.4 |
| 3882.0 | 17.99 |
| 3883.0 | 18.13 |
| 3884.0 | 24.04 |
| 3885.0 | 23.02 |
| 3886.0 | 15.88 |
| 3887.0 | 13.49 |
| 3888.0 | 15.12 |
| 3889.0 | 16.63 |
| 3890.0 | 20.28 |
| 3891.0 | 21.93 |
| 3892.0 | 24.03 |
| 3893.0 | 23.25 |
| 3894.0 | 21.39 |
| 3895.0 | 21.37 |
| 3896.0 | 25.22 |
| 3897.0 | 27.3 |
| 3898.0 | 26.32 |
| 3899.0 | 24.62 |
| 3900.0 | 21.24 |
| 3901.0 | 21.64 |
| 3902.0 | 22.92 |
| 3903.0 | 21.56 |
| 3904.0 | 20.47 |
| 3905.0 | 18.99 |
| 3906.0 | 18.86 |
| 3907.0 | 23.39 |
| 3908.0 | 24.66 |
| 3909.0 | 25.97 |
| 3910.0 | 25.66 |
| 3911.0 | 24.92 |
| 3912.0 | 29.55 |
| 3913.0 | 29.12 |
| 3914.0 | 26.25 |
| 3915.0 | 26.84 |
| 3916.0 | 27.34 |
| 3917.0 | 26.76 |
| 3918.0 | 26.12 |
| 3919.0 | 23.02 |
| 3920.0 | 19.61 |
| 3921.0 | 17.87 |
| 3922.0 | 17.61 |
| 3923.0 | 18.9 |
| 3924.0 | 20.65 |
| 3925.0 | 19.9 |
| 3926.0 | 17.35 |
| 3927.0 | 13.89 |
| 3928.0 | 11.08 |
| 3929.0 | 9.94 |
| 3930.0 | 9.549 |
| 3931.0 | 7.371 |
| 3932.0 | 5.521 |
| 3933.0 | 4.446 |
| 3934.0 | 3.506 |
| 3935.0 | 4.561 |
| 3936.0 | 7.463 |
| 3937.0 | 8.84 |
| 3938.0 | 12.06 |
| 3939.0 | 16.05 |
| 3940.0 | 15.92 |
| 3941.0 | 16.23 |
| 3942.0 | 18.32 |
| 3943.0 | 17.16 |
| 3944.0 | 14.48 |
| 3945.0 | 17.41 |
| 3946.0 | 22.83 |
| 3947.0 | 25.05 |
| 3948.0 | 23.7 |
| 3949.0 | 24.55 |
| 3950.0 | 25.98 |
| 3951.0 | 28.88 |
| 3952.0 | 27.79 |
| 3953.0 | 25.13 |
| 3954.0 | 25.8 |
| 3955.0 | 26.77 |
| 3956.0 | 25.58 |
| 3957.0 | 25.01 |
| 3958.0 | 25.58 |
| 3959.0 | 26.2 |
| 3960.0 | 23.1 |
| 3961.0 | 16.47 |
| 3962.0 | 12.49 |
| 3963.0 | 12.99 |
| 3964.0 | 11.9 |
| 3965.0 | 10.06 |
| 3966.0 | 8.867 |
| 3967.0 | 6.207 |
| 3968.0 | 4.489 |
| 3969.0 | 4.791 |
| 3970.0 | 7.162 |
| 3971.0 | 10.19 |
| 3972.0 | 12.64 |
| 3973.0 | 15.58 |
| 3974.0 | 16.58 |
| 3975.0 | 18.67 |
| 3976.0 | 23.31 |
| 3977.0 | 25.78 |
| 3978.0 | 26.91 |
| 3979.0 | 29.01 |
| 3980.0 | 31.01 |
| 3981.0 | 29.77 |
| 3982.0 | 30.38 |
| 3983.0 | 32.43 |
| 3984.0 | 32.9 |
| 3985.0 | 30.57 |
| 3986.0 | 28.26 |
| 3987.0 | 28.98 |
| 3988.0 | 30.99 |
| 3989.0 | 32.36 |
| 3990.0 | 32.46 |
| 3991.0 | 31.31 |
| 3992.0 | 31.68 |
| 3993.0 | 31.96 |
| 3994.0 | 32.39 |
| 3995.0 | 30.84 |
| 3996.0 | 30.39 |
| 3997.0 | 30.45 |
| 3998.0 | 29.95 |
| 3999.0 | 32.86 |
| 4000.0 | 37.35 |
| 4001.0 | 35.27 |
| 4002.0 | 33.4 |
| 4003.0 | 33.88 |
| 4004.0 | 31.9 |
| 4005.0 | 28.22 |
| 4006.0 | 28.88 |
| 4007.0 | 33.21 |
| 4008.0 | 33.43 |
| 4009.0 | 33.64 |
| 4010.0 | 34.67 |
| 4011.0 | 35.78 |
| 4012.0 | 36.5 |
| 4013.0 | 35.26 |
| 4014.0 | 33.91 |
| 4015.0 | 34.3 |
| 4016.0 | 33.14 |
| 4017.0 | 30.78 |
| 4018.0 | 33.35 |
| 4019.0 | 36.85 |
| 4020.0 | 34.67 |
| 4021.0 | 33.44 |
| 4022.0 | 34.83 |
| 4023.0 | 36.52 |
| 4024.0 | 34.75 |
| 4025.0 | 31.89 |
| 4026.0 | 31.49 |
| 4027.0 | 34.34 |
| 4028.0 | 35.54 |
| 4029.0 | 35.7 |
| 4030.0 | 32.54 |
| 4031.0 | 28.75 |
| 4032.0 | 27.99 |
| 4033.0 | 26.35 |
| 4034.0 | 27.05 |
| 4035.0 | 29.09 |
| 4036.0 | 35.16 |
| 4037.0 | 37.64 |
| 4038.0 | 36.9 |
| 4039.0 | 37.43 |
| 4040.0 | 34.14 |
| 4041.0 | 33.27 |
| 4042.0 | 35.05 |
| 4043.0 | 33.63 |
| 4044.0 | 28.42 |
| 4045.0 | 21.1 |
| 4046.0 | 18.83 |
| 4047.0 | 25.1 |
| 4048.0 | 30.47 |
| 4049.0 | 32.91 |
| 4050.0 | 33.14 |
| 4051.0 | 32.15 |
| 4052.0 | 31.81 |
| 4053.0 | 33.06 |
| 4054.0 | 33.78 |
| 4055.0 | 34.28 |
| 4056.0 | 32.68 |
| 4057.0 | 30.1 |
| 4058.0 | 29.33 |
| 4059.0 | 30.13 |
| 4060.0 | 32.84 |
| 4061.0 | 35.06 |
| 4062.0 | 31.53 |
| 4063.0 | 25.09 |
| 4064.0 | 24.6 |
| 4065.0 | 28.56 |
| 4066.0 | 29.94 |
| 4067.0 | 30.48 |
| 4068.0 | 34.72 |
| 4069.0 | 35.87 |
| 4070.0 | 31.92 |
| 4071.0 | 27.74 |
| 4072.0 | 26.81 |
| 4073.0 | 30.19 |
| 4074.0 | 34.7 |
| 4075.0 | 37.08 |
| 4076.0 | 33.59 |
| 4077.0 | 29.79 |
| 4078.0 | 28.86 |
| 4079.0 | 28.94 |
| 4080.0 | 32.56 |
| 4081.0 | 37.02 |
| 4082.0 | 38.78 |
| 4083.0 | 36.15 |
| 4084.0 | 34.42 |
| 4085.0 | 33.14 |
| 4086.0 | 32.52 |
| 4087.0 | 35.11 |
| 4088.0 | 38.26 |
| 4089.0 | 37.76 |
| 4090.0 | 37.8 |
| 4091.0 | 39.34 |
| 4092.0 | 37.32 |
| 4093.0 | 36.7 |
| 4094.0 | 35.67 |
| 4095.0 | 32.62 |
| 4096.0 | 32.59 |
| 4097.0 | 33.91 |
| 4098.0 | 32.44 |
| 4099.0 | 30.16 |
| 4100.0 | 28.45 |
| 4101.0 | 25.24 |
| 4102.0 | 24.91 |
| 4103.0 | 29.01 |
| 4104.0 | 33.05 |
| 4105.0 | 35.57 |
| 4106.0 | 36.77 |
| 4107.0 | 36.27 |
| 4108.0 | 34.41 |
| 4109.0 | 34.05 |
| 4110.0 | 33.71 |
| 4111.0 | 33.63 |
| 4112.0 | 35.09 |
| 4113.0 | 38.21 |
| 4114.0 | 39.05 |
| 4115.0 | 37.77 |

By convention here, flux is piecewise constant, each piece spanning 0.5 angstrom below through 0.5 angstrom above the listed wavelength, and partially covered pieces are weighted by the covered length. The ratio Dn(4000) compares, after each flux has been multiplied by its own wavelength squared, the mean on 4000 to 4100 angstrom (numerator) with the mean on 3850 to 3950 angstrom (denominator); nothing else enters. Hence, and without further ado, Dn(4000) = 1.82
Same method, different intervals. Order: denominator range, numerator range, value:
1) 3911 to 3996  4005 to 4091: 1.66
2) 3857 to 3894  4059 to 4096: 1.89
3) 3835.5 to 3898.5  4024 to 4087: 1.80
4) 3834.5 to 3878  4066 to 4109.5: 2.01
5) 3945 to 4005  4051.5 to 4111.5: 1.40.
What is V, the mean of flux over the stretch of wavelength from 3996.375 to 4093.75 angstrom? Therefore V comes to 32.7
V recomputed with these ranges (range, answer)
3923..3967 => 16.8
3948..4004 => 24.5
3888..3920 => 23.6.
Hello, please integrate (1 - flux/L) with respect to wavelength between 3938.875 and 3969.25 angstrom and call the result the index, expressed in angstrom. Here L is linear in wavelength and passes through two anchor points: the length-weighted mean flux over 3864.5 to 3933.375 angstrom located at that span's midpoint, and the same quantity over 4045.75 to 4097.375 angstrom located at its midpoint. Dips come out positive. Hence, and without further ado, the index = 6.4 angstrom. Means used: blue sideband 20.4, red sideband 32.5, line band 19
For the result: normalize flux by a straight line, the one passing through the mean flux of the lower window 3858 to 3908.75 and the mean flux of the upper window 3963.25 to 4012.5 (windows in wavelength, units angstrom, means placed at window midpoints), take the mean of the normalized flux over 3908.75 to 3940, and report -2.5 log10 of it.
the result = 0.29 mag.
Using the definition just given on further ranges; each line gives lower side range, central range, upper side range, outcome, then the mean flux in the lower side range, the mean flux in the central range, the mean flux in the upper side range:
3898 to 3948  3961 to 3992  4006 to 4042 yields 0.269 mag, 18.6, 21.1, 33.5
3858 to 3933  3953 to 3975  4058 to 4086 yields 0.471 mag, 20.2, 15.9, 31.8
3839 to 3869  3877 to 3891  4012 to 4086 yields 0.154 mag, 19.3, 18.5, 32.1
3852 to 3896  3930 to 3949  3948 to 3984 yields 0.434 mag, 19.6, 13.6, 20.5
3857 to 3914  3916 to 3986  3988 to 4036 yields 0.418 mag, 21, 18.5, 32.7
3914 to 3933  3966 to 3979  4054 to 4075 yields 0.460 mag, 17.6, 14.7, 31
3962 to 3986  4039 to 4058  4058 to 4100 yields -0.077 mag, 18.9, 30.9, 32.9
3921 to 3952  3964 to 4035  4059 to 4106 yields -0.223 mag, 15.5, 28.5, 32.6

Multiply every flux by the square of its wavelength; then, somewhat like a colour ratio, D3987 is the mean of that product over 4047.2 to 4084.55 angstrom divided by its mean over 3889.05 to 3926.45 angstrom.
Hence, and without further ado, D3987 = 1.50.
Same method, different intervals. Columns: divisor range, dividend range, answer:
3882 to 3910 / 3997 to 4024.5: 1.66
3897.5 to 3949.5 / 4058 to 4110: 1.89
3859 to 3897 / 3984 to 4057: 1.73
